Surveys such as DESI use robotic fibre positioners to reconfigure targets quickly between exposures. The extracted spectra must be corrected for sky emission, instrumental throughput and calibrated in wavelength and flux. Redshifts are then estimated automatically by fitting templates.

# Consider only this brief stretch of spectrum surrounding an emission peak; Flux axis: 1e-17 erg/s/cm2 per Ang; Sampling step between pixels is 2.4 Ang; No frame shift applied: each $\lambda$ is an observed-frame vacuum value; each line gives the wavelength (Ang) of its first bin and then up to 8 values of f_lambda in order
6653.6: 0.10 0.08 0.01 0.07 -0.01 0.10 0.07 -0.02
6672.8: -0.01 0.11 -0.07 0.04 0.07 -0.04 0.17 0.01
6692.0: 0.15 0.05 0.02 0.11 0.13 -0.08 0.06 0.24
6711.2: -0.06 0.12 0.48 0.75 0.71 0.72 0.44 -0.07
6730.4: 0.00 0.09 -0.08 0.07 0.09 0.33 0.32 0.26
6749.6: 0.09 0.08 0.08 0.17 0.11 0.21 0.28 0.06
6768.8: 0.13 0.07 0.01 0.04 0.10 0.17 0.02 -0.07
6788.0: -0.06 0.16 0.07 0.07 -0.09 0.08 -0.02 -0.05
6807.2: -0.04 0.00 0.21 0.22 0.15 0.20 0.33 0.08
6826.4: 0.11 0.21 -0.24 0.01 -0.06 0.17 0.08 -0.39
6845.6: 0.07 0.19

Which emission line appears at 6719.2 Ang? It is [O II] 3727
